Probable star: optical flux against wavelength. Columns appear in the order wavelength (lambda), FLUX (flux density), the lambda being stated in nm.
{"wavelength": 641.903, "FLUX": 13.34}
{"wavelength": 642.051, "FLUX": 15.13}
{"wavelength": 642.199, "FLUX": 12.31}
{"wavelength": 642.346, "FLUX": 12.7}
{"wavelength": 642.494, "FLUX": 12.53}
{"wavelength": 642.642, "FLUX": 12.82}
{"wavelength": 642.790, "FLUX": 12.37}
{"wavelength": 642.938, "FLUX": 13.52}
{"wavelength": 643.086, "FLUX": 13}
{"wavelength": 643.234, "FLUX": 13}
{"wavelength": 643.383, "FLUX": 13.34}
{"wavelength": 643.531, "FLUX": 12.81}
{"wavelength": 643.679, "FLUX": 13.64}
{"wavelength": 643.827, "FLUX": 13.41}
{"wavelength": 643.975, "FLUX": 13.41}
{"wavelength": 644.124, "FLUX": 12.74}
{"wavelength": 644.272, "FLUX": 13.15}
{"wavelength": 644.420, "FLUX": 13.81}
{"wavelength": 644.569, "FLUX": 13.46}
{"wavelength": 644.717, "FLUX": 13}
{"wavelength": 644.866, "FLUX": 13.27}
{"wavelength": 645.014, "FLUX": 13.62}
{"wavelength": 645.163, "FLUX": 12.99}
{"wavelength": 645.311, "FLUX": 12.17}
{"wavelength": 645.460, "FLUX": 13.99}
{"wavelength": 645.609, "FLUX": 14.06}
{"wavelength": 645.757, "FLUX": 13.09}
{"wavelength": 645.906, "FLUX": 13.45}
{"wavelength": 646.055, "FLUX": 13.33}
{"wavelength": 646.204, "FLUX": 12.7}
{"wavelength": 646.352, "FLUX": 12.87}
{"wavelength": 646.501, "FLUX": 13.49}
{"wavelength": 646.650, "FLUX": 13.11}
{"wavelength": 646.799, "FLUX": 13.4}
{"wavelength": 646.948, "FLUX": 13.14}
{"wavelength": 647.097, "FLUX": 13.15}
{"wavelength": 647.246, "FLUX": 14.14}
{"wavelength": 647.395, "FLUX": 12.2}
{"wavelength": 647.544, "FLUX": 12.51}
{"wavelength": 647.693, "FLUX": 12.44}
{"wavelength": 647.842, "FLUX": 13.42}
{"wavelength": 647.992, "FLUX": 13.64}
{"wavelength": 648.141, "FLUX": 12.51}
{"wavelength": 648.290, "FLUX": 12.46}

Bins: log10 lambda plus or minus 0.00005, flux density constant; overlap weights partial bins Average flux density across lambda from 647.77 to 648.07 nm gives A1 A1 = 13.5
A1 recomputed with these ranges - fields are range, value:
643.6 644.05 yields 13.5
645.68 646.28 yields 13.2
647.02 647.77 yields 12.9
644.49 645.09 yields 13.3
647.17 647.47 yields 13.2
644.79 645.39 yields 13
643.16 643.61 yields 13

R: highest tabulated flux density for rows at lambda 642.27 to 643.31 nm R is 13.52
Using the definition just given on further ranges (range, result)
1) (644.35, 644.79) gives 13.81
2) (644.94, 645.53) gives 13.99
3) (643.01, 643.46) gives 13.34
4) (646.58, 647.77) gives 14.14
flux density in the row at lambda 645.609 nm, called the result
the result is 14.06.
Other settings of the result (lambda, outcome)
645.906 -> 13.45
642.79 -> 12.37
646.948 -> 13.14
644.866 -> 13.27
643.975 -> 13.41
